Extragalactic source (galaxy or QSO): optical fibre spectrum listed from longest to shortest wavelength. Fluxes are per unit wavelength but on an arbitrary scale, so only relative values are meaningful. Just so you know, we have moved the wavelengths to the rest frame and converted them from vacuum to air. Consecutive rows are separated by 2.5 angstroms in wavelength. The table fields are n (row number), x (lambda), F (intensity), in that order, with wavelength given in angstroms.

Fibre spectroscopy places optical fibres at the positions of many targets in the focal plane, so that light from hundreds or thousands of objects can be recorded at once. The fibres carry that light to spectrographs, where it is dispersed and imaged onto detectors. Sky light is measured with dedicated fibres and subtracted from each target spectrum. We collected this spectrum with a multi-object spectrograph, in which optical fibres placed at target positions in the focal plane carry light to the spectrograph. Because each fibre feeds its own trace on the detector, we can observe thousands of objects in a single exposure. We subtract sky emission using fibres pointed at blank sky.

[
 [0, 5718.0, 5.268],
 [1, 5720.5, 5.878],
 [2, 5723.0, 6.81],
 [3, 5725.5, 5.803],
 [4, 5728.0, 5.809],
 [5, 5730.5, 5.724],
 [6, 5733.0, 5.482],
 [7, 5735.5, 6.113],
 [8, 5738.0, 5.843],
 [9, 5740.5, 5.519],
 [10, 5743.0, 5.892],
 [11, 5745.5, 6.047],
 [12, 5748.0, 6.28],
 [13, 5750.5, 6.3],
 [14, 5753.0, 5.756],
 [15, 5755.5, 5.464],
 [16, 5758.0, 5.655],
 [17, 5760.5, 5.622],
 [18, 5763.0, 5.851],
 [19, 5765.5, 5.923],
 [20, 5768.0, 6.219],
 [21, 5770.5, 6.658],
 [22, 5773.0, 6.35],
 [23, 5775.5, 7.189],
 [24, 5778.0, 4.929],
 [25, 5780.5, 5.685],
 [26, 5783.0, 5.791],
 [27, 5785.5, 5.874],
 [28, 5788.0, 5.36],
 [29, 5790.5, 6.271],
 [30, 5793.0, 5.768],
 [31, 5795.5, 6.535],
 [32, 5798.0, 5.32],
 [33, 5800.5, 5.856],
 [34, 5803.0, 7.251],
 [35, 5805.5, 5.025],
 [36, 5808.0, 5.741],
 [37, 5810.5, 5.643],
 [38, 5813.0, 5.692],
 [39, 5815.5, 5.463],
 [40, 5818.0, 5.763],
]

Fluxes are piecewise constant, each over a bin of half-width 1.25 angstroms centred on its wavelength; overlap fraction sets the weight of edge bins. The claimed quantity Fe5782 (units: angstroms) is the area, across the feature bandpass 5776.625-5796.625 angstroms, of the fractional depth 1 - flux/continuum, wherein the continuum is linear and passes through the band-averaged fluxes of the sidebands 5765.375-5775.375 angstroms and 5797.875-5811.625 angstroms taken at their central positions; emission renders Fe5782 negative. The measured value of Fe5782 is 1.2 angstroms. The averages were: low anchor 6.43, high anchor 5.85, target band 5.78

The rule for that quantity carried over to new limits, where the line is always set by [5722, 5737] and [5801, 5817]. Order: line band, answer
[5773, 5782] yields -0.2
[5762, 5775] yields -0.9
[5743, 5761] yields 0.0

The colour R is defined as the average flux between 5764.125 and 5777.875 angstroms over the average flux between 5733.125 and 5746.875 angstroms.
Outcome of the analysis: 1.1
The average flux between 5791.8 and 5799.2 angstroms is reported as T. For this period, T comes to 5.88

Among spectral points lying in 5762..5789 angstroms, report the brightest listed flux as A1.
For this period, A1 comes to 7.189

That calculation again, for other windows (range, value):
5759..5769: 6.219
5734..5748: 6.28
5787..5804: 7.251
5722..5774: 6.81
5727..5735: 5.809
